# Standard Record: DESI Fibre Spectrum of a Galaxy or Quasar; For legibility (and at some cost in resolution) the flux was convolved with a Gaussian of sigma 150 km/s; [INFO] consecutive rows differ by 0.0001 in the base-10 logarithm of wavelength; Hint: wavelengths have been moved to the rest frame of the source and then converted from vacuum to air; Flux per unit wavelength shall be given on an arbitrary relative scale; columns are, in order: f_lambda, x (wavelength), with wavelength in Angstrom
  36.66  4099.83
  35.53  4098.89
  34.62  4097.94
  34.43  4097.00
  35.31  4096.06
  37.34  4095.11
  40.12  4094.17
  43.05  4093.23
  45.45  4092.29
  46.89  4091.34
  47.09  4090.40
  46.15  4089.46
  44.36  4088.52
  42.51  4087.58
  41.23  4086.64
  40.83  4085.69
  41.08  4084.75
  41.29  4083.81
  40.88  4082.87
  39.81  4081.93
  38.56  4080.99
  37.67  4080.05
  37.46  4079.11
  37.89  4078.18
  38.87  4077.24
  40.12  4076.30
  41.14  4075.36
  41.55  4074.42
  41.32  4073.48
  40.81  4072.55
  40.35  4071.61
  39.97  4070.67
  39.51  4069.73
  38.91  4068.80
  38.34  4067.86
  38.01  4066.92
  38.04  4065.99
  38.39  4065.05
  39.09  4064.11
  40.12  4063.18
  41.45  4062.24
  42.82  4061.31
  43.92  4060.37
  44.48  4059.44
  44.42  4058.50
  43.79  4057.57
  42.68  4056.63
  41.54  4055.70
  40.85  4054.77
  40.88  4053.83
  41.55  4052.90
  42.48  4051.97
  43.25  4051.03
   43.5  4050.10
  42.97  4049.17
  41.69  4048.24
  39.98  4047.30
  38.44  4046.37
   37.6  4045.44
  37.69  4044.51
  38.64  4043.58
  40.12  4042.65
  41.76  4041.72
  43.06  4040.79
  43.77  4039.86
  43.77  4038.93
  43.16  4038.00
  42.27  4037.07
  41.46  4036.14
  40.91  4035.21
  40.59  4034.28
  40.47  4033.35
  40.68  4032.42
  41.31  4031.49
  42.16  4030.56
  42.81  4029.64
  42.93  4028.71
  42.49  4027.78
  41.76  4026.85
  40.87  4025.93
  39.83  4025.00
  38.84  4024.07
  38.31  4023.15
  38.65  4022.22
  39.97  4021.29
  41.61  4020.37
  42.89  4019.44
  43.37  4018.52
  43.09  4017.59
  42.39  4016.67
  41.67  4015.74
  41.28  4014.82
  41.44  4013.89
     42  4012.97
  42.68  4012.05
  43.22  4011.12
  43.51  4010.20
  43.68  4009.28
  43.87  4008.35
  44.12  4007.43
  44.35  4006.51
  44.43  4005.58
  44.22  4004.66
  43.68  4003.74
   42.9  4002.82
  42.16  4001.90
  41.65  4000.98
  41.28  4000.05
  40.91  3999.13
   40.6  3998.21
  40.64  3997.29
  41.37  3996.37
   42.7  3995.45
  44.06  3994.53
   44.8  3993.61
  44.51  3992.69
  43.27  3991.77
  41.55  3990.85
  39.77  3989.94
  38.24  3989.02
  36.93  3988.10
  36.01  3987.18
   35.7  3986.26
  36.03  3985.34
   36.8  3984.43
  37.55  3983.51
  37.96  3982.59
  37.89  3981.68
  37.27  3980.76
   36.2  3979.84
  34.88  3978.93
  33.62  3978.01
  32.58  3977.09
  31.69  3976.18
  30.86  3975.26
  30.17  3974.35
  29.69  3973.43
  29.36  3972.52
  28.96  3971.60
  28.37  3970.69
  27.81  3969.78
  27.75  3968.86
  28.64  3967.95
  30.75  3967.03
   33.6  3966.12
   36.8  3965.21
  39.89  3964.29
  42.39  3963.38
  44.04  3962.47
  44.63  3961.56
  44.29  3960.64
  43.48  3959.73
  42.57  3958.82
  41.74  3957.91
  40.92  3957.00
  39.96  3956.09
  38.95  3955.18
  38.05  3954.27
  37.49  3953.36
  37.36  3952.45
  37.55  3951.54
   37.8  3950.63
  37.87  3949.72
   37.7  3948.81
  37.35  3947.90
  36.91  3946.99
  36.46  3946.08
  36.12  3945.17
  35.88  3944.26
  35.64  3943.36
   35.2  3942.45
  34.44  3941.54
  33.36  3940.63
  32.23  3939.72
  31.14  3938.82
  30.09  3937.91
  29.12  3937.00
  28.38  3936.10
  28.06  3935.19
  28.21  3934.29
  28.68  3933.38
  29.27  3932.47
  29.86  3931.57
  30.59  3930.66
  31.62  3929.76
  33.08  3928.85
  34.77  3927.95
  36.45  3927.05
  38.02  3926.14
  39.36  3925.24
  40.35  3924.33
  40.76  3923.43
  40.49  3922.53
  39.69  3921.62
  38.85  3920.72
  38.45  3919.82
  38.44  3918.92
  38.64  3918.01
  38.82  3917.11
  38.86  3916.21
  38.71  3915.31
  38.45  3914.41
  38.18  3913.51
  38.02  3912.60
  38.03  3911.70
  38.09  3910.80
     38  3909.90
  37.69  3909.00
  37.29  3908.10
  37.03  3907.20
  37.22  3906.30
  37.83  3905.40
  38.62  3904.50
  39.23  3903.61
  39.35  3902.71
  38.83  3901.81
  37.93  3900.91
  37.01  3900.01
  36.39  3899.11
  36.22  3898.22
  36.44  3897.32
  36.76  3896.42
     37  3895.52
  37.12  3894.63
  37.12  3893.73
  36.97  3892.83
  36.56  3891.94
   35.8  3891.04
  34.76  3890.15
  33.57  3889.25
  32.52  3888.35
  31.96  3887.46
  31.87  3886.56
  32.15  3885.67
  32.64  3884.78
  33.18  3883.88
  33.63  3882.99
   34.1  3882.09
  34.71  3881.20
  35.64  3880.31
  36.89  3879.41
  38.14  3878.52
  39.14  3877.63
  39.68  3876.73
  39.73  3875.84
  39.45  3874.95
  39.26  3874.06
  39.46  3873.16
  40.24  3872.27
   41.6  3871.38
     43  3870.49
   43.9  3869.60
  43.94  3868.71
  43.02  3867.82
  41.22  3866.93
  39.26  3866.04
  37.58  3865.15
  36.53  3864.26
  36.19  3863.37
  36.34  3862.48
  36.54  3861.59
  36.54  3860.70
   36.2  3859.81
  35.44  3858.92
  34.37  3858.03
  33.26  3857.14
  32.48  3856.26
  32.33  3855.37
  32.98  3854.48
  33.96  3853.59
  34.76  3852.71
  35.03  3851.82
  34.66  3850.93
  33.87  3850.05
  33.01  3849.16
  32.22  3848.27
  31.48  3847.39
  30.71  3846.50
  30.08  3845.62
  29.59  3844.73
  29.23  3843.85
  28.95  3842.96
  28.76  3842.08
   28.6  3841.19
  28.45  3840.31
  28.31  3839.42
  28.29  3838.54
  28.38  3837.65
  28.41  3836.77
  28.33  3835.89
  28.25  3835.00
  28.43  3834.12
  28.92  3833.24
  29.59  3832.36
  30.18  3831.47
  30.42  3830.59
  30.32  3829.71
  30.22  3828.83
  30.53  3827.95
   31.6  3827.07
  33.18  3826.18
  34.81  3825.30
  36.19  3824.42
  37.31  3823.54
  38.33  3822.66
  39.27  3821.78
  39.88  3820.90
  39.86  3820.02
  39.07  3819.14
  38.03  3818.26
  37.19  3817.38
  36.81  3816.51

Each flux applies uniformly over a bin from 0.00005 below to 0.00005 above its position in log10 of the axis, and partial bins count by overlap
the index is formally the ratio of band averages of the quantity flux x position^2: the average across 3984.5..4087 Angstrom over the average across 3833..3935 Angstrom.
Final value 1.3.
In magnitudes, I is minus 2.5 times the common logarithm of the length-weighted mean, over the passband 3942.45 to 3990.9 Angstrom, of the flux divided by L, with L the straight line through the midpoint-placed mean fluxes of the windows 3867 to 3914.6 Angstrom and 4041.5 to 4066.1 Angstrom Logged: 0.082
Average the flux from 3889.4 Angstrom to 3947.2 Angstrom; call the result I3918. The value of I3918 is 36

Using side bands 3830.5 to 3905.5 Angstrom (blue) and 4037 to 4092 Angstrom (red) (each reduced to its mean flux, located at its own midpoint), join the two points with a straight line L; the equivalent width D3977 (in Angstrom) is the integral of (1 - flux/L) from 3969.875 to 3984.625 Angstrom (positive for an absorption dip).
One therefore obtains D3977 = 2.0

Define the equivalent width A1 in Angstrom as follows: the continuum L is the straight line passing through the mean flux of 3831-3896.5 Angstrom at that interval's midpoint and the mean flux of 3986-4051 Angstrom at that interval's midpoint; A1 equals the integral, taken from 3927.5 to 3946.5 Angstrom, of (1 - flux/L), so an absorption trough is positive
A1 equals 2.9 Angstrom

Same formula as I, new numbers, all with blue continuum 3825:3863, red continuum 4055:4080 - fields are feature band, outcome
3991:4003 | -0.125 mag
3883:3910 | -0.075 mag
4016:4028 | -0.064 mag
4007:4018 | -0.118 mag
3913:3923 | -0.128 mag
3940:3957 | -0.035 mag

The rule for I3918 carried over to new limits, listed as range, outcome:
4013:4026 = 41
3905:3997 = 36.4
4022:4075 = 41.1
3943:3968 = 38.6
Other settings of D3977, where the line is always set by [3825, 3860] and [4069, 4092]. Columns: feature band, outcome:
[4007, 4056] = -3.14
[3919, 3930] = -1.02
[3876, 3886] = -0.86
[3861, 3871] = -2.36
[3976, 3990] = 0.33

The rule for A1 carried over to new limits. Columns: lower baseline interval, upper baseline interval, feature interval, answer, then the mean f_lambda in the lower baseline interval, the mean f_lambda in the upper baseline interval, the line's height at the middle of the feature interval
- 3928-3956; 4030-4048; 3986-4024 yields -3.27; 33.9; 41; 38.5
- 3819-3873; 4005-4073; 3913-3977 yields 3.82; 34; 41.5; 37.8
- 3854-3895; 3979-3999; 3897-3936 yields 1.17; 36.7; 39.5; 37.7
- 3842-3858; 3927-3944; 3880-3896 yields -1.30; 32.2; 31.5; 31.9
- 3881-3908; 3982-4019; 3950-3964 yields -0.54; 35.9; 41.5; 39.2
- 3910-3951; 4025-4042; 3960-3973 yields 0.96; 35.5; 41.9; 37.7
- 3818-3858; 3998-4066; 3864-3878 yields -2.75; 32.2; 41.8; 33.8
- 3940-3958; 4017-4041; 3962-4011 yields 1.60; 37.2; 41.6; 39.2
